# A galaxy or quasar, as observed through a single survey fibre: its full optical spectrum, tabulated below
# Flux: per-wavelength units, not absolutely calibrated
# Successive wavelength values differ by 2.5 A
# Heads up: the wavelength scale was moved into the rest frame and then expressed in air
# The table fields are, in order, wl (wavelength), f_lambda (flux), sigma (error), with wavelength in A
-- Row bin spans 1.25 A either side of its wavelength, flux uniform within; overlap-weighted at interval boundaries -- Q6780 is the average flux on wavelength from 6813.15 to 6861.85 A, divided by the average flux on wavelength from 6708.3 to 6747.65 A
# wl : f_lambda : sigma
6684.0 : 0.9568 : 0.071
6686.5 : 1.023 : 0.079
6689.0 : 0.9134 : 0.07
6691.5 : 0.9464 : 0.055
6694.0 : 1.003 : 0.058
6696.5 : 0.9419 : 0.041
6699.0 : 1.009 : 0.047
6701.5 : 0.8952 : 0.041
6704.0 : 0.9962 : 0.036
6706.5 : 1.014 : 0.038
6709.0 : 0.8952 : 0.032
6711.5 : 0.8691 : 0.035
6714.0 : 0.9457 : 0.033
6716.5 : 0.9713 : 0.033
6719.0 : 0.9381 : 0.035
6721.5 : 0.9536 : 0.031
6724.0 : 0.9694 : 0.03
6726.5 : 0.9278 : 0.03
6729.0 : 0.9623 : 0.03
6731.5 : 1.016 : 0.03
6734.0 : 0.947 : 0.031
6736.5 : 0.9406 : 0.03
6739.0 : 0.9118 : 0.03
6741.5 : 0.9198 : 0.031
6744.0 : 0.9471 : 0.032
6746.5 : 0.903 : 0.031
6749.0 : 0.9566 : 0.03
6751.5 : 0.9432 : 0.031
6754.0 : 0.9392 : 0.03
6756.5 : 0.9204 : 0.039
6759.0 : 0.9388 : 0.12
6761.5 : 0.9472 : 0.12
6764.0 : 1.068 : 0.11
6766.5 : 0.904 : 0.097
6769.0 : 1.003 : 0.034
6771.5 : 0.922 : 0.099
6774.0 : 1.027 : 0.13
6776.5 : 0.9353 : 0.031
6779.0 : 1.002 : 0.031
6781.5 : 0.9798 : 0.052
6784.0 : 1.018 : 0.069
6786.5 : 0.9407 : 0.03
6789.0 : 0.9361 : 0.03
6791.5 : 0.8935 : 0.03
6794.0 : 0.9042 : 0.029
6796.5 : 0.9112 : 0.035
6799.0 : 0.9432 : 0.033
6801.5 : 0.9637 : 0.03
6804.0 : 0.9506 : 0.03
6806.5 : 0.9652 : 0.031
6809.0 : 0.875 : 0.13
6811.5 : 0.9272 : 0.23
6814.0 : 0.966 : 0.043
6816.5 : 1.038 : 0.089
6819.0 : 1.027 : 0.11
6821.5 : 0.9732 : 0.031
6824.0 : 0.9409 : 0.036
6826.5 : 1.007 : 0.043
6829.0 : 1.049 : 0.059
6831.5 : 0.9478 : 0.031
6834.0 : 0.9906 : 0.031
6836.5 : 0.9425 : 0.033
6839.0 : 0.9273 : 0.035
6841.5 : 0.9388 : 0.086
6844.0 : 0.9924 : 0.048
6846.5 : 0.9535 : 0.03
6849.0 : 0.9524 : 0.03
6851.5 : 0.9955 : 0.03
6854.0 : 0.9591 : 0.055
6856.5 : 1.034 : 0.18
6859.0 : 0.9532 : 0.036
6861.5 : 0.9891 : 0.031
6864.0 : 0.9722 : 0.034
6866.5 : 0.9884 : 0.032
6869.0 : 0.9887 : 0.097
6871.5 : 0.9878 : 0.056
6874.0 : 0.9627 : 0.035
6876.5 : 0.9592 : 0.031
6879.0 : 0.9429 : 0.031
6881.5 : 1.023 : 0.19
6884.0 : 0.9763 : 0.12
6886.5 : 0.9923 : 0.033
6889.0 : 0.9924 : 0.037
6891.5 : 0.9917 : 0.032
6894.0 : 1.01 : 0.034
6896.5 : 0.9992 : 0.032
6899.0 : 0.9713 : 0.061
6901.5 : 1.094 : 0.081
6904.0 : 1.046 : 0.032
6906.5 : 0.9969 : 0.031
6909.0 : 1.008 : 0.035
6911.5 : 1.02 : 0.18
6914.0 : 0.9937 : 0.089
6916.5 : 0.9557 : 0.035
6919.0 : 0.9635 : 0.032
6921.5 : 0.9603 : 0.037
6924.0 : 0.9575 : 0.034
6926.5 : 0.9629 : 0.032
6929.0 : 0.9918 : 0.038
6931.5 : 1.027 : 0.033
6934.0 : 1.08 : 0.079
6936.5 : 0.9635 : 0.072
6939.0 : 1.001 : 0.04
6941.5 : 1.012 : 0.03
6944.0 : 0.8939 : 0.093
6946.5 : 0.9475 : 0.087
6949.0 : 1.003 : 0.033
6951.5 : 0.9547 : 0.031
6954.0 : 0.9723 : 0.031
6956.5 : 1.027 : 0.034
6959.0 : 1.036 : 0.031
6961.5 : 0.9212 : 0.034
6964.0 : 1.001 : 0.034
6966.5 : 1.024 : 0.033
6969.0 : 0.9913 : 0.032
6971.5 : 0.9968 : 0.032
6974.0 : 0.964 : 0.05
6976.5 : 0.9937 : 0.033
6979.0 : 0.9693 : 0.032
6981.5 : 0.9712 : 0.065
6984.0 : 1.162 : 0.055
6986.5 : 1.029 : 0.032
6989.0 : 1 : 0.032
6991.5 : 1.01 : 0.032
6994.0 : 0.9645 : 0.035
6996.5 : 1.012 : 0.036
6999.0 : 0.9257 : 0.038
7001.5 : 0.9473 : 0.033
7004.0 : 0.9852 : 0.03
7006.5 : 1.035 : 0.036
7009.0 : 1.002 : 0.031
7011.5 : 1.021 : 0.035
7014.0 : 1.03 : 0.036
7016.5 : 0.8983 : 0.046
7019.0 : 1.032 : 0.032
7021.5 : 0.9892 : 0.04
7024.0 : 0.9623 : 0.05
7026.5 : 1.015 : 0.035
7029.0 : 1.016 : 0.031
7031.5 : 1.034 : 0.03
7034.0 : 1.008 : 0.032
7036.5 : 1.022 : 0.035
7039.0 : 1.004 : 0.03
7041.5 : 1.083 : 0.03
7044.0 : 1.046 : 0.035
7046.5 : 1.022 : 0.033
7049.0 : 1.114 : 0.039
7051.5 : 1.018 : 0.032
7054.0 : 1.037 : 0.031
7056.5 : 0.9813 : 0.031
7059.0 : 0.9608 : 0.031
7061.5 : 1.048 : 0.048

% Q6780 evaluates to 1.0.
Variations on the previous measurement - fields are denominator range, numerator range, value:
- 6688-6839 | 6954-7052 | 1.05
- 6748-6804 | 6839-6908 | 1.03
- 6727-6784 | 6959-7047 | 1.05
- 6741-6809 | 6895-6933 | 1.05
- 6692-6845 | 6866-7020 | 1.04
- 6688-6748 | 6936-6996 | 1.05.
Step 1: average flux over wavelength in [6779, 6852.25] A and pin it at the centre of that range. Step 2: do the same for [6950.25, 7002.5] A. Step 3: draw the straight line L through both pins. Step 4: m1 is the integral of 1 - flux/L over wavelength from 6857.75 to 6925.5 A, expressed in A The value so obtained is -0.8 A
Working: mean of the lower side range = 0.961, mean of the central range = 0.989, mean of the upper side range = 0.994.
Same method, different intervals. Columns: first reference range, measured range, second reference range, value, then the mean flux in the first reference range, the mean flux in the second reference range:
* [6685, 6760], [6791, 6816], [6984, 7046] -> 0.8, 0.949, 1.01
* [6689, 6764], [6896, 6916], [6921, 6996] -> -0.6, 0.949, 0.993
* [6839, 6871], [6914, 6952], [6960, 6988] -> 0.5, 0.975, 1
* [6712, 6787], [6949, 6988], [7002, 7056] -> 0.1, 0.956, 1.02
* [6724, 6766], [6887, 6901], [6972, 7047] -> -0.3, 0.949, 1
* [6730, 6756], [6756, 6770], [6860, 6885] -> -0.3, 0.942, 0.979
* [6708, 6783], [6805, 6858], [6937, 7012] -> -0.3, 0.951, 0.992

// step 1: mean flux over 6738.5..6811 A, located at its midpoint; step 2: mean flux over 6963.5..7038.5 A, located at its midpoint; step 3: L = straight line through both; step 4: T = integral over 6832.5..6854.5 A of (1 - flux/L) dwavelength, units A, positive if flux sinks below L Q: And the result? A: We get 0.1 A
